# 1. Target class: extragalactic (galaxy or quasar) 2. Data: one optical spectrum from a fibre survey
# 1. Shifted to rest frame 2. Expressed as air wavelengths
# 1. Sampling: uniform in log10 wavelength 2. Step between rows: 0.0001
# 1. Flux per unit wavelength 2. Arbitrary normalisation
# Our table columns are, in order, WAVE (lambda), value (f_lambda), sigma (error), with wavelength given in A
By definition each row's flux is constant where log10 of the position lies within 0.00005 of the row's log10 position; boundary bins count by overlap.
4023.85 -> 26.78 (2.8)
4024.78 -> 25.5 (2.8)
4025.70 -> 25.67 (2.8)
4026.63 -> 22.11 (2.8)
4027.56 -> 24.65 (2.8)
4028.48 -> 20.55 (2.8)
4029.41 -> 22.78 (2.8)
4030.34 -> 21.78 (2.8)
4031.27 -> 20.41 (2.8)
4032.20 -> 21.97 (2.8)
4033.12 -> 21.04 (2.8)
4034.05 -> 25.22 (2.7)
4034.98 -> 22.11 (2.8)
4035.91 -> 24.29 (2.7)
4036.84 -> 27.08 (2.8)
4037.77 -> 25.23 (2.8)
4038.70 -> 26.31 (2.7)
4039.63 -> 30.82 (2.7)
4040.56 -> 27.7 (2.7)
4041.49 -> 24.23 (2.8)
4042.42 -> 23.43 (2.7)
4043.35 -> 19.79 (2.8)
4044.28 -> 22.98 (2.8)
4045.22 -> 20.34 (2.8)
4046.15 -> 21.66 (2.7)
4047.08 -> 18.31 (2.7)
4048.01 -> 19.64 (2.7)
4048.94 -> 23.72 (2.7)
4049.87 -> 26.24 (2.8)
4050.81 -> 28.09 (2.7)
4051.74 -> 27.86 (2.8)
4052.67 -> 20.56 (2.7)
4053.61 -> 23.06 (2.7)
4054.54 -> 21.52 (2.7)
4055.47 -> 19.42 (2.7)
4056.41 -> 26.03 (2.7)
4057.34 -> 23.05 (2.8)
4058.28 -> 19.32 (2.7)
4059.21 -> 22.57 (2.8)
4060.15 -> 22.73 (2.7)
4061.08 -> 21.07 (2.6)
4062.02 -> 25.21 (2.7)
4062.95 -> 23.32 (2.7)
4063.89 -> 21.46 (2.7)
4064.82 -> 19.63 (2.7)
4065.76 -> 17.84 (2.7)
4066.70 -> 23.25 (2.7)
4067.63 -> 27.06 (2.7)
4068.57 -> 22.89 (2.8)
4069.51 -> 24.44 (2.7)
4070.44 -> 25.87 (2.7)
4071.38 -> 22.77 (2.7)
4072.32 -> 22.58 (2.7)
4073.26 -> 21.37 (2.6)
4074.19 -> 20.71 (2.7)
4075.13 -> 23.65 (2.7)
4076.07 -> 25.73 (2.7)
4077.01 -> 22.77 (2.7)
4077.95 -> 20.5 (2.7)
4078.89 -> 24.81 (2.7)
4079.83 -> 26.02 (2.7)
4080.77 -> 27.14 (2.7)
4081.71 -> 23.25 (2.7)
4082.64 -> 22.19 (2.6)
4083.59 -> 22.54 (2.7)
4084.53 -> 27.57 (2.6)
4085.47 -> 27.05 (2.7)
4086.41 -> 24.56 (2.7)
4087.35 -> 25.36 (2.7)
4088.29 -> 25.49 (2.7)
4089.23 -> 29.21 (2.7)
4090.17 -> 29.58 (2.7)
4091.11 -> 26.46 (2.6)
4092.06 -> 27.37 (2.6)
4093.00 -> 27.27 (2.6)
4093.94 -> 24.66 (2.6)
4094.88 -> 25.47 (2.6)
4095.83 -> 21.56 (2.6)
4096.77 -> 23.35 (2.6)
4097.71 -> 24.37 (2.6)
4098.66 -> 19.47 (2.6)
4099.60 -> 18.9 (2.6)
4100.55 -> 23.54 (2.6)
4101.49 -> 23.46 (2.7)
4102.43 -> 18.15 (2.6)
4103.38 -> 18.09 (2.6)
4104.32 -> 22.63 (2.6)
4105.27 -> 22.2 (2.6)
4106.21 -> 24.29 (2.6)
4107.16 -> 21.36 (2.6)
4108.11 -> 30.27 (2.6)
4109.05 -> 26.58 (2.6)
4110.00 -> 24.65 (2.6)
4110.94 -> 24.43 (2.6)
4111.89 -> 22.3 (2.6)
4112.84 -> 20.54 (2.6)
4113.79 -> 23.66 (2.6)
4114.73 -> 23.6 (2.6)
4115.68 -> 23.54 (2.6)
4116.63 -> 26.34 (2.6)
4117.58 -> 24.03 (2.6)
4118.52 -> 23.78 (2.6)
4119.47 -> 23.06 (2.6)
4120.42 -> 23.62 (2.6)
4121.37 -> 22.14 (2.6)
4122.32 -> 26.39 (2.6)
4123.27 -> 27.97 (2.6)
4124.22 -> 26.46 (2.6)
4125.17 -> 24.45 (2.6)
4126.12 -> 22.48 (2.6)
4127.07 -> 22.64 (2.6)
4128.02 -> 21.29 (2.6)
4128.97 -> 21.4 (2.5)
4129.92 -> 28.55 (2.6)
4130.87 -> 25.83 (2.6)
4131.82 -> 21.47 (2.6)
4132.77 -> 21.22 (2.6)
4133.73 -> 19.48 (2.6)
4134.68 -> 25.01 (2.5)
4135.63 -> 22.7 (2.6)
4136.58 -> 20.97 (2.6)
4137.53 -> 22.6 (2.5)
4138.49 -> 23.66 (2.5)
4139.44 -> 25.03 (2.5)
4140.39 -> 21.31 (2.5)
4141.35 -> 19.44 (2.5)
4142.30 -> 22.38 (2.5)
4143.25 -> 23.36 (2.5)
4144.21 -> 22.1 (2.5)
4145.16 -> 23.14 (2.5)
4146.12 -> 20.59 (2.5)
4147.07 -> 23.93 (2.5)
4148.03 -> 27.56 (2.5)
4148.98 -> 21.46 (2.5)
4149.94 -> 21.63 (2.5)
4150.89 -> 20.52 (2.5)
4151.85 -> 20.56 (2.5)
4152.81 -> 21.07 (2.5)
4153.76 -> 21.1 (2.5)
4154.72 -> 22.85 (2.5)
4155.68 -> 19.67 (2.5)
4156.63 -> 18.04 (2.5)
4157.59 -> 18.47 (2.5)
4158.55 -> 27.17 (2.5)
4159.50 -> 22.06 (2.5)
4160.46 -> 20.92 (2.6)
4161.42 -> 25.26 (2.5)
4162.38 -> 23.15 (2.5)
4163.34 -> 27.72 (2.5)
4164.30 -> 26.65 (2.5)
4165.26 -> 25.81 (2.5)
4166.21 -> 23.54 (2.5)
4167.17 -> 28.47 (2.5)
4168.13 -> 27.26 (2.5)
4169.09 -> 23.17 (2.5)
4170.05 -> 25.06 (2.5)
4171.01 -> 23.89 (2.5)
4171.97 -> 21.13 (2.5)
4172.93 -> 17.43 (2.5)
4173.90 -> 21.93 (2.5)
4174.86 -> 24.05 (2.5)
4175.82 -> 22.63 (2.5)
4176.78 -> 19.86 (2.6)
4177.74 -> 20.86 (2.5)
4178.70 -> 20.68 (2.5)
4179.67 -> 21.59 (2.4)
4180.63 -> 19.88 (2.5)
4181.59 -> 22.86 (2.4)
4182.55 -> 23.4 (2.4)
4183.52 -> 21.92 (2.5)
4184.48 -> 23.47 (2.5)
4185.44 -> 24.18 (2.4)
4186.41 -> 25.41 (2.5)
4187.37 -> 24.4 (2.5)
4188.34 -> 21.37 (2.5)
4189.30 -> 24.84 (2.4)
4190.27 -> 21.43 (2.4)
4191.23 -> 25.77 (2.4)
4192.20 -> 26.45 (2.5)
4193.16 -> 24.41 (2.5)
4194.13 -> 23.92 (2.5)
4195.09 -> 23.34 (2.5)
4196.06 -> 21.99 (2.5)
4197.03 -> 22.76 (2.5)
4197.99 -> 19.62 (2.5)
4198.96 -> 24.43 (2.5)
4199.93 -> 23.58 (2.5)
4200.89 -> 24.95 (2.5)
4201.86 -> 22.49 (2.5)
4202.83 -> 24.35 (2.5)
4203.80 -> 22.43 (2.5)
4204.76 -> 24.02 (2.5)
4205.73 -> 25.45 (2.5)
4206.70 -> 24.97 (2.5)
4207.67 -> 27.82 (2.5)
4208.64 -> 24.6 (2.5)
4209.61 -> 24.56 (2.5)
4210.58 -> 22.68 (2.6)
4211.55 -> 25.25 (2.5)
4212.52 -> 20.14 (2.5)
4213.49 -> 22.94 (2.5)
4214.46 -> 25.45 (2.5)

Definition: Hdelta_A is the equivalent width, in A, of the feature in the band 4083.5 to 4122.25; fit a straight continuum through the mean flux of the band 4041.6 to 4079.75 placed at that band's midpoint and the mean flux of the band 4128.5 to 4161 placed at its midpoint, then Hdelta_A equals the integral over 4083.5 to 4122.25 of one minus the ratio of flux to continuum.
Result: -2.7 A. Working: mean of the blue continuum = 22.7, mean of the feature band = 24.1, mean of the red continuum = 22.3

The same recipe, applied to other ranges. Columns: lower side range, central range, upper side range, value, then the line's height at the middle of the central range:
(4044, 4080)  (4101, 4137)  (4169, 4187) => -1.5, 22.5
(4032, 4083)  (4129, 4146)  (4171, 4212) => 0.4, 23.2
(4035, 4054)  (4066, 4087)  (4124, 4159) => -0.4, 23.5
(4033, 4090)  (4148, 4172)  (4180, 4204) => 0.2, 23.4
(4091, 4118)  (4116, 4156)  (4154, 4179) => 0.4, 23.2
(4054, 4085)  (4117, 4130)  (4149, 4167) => -0.7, 22.8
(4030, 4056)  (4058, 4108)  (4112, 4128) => 0.3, 23.7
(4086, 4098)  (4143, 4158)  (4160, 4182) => 1.4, 23.9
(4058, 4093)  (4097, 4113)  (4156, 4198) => 0.7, 23.8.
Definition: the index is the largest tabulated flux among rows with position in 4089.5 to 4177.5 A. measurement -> 30.27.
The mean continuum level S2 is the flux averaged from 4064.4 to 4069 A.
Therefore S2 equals 22.1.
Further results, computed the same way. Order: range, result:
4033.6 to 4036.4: 23.9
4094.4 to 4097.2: 23.5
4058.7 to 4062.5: 22.9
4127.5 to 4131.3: 24.2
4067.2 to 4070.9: 25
